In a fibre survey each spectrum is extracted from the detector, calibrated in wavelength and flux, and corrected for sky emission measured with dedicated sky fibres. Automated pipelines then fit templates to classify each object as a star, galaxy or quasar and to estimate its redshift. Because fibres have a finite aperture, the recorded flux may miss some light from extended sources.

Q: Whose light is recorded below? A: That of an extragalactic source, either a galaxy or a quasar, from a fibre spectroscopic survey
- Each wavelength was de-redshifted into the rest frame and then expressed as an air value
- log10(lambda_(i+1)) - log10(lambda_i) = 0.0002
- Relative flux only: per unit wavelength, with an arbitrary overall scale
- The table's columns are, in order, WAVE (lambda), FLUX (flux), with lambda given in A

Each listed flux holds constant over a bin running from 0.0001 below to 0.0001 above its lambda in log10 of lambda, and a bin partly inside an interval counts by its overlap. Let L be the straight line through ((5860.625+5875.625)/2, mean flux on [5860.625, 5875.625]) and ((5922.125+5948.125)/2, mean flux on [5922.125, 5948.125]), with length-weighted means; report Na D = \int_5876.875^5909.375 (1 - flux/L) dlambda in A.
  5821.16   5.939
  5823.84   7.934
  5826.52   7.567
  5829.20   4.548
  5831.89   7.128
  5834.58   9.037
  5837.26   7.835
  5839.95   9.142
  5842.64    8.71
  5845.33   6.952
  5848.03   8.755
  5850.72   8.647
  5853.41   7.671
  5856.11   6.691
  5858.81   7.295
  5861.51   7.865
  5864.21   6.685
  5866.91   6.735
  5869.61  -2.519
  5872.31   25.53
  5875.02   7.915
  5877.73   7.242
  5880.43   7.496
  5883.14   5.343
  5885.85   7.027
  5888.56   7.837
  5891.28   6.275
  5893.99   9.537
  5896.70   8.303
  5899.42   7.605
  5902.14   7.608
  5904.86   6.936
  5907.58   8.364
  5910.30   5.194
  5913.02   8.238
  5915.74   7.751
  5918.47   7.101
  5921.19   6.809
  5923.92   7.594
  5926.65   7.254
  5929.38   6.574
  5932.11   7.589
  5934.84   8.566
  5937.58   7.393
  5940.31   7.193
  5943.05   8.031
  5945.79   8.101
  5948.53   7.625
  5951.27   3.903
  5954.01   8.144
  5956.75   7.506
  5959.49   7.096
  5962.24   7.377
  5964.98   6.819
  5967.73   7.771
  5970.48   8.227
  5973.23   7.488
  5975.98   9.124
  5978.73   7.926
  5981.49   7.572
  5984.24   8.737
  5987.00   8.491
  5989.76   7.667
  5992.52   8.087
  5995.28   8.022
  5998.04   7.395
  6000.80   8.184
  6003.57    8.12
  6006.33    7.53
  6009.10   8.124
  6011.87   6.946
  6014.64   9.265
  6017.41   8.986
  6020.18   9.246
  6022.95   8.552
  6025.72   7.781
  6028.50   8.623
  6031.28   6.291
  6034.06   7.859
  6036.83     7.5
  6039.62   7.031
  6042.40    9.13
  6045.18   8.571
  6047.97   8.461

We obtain 3.4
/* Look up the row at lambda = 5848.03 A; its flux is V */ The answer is 8.755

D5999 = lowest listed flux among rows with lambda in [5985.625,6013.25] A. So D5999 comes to 6.946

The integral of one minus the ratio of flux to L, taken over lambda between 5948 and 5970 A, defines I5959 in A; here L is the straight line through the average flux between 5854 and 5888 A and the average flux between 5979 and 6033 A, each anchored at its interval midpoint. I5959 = 2.5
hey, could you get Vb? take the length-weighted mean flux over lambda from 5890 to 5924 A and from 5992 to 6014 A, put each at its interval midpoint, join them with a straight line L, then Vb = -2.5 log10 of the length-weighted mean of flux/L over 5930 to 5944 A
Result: -0.012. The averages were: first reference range 7.49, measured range 7.68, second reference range 7.84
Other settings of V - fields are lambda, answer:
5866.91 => 6.735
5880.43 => 7.496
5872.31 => 25.53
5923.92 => 7.594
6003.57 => 8.12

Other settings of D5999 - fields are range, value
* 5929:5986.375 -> 3.903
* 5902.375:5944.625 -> 5.194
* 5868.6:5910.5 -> -2.519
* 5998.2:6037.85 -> 6.291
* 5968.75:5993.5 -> 7.488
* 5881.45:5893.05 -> 5.343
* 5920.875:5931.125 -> 6.574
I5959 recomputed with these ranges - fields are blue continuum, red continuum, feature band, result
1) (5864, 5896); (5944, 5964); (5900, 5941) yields 0.85 A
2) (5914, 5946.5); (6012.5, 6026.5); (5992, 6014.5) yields 1.65 A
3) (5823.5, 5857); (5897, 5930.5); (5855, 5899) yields -1.84 A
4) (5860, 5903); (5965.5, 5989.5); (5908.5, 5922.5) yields 1.60 A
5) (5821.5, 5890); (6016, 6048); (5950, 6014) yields 2.87 A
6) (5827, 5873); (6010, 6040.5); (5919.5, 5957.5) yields 2.90 A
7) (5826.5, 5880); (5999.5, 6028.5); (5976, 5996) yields 0.22 A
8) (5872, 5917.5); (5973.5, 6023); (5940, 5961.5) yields 2.47 A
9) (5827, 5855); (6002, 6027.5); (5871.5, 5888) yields -3.23 A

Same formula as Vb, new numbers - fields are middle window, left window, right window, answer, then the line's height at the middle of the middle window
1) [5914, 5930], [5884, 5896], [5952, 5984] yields 0.060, 7.64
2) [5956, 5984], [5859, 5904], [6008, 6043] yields 0.036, 8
